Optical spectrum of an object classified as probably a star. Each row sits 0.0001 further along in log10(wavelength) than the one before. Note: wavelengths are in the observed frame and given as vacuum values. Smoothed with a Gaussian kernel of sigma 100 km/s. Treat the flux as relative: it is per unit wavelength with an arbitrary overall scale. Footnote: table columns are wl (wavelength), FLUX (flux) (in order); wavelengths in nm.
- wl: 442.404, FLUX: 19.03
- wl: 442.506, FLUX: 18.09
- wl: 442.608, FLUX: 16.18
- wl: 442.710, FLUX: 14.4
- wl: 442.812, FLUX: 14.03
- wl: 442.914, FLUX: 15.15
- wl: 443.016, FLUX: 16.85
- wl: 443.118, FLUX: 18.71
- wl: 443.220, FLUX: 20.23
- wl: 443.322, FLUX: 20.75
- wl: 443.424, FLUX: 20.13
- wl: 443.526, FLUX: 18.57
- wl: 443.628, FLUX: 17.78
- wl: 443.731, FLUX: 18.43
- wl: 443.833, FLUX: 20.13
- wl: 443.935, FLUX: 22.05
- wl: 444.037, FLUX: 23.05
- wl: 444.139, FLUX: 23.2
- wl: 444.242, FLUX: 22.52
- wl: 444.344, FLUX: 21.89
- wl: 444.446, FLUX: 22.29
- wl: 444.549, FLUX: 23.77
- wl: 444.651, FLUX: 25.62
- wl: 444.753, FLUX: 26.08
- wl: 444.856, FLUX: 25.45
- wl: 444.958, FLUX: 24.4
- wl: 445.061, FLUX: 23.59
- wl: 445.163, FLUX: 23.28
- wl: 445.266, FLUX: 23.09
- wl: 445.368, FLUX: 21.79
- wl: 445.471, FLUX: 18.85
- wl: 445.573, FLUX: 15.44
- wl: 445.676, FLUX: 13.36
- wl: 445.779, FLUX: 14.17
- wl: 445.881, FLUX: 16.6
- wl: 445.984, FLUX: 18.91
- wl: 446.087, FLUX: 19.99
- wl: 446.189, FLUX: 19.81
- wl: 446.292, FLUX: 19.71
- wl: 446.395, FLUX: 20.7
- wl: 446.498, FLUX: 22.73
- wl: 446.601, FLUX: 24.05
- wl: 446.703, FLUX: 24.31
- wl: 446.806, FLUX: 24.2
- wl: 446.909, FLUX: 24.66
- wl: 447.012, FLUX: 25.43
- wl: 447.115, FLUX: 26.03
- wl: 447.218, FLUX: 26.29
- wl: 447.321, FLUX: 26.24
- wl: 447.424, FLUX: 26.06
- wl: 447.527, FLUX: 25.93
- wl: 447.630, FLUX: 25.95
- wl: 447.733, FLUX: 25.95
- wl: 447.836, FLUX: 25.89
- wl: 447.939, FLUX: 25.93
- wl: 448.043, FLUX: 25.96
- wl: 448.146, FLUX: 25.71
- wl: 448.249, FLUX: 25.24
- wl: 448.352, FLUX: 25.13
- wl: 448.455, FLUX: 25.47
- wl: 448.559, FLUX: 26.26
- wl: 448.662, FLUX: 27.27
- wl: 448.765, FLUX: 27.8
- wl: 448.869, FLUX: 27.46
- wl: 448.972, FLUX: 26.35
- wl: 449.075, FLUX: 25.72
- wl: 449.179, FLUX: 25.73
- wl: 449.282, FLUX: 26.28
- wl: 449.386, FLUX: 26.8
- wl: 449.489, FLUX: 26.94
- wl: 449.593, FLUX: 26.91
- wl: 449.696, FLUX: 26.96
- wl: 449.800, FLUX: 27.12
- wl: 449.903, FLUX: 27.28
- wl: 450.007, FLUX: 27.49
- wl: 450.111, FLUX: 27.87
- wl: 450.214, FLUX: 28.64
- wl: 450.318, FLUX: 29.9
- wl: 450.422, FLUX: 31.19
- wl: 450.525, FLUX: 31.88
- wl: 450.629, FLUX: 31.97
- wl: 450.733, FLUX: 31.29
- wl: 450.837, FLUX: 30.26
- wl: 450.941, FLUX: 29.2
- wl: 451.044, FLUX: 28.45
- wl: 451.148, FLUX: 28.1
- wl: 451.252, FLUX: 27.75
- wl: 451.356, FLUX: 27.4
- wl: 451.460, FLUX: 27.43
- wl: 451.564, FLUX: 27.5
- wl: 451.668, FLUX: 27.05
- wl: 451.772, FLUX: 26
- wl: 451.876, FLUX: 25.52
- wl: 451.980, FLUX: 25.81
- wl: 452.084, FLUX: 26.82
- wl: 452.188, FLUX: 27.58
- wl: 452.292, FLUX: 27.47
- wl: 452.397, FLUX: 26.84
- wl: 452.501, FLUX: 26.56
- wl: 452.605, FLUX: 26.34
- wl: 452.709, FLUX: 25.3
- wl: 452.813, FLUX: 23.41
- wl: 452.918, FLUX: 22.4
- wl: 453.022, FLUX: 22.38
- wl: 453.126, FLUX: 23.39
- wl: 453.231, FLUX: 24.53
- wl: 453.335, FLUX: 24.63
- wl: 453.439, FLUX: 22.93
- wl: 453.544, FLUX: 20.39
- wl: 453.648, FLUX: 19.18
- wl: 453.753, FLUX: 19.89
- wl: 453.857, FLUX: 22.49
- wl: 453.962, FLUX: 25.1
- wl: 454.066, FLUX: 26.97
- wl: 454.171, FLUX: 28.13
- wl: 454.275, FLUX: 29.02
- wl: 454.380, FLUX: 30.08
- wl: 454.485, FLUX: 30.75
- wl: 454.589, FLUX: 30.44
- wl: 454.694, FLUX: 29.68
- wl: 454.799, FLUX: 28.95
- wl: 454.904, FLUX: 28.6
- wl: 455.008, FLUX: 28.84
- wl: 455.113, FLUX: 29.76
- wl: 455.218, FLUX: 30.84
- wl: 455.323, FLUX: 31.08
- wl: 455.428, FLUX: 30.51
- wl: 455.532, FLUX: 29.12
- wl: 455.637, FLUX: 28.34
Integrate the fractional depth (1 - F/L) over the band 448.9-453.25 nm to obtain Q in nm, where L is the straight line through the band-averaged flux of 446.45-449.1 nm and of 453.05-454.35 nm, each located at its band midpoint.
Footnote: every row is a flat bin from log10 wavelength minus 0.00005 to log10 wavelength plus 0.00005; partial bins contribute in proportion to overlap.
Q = -0.42 nm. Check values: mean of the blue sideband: 25.7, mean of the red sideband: 24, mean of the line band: 27.2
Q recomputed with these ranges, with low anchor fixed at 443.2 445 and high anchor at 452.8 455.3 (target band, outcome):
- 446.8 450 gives -0.33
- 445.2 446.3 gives 0.21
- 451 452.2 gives -0.10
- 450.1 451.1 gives -0.22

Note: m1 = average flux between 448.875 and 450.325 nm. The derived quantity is 27.1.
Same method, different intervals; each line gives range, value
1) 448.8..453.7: 26.7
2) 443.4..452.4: 24.9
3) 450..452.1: 28.5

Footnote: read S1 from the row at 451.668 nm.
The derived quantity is 27.05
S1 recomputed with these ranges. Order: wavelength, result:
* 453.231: 24.53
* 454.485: 30.75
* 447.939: 25.93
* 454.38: 30.08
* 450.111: 27.87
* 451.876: 25.52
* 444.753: 26.08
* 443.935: 22.05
